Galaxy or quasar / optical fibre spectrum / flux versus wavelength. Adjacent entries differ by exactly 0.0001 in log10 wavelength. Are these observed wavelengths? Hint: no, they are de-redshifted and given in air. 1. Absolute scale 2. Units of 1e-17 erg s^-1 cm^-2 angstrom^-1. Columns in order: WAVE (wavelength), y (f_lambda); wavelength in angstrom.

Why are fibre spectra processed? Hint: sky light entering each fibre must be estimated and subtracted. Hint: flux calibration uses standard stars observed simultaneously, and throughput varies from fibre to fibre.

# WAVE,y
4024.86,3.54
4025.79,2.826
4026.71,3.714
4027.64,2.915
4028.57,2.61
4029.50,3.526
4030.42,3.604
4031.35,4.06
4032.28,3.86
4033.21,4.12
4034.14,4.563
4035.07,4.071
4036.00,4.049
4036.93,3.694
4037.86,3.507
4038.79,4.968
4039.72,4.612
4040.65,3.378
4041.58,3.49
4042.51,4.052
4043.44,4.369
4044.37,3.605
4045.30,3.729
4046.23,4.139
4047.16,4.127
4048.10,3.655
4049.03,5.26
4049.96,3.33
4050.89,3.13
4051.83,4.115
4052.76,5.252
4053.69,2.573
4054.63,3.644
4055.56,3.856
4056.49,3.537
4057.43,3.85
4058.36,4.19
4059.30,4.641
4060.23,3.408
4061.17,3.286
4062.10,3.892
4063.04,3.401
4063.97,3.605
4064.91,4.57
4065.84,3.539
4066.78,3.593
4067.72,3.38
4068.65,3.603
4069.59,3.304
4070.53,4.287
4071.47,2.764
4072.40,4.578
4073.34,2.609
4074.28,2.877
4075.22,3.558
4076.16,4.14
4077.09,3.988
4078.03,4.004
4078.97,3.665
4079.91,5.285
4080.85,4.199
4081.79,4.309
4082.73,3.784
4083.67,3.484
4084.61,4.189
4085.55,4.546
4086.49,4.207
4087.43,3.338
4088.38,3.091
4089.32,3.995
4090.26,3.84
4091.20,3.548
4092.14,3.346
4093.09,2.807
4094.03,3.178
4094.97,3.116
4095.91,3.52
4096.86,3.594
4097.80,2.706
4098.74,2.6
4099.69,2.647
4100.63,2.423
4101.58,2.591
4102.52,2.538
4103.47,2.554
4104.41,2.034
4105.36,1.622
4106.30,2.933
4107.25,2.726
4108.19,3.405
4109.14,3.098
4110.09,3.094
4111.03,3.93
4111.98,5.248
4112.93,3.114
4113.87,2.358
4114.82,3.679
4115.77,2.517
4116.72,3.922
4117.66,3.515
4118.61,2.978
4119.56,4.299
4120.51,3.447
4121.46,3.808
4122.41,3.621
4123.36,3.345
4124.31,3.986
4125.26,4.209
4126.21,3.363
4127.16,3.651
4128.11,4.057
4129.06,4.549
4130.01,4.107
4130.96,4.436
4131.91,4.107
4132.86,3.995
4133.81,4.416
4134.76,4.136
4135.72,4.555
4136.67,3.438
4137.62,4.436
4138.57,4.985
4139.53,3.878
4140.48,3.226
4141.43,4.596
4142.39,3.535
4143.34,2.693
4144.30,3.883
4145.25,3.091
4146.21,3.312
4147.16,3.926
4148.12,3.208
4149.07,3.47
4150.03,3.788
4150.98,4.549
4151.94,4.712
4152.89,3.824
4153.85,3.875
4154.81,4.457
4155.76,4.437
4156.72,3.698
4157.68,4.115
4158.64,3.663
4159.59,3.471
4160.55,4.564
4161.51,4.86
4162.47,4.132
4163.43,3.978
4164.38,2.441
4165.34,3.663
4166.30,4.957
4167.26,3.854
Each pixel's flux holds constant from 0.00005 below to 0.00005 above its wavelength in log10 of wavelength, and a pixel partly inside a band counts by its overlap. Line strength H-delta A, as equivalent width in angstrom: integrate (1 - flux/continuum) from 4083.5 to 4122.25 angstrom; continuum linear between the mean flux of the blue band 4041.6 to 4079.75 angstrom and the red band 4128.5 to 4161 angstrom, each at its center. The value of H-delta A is 6.2 angstrom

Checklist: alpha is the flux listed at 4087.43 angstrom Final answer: 3.338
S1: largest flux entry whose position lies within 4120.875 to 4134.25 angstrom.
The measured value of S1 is 4.549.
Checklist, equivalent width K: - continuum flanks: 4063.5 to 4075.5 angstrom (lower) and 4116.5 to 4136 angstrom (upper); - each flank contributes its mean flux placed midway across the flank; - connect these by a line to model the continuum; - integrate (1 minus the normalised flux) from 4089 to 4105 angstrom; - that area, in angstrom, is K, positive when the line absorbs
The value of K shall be 3.2 angstrom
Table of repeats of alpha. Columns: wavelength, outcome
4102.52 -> 2.538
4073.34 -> 2.609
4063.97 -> 3.605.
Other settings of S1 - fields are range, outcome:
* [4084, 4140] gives 5.248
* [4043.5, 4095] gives 5.285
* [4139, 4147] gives 4.596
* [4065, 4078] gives 4.578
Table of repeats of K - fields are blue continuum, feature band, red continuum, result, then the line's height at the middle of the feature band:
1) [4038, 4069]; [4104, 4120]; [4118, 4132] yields 2.7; 3.86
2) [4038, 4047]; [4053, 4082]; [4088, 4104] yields -1.5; 3.57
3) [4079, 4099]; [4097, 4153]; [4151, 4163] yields 5.7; 3.93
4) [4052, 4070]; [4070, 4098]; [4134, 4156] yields 0.8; 3.8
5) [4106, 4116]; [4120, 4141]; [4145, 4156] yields -2.3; 3.6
